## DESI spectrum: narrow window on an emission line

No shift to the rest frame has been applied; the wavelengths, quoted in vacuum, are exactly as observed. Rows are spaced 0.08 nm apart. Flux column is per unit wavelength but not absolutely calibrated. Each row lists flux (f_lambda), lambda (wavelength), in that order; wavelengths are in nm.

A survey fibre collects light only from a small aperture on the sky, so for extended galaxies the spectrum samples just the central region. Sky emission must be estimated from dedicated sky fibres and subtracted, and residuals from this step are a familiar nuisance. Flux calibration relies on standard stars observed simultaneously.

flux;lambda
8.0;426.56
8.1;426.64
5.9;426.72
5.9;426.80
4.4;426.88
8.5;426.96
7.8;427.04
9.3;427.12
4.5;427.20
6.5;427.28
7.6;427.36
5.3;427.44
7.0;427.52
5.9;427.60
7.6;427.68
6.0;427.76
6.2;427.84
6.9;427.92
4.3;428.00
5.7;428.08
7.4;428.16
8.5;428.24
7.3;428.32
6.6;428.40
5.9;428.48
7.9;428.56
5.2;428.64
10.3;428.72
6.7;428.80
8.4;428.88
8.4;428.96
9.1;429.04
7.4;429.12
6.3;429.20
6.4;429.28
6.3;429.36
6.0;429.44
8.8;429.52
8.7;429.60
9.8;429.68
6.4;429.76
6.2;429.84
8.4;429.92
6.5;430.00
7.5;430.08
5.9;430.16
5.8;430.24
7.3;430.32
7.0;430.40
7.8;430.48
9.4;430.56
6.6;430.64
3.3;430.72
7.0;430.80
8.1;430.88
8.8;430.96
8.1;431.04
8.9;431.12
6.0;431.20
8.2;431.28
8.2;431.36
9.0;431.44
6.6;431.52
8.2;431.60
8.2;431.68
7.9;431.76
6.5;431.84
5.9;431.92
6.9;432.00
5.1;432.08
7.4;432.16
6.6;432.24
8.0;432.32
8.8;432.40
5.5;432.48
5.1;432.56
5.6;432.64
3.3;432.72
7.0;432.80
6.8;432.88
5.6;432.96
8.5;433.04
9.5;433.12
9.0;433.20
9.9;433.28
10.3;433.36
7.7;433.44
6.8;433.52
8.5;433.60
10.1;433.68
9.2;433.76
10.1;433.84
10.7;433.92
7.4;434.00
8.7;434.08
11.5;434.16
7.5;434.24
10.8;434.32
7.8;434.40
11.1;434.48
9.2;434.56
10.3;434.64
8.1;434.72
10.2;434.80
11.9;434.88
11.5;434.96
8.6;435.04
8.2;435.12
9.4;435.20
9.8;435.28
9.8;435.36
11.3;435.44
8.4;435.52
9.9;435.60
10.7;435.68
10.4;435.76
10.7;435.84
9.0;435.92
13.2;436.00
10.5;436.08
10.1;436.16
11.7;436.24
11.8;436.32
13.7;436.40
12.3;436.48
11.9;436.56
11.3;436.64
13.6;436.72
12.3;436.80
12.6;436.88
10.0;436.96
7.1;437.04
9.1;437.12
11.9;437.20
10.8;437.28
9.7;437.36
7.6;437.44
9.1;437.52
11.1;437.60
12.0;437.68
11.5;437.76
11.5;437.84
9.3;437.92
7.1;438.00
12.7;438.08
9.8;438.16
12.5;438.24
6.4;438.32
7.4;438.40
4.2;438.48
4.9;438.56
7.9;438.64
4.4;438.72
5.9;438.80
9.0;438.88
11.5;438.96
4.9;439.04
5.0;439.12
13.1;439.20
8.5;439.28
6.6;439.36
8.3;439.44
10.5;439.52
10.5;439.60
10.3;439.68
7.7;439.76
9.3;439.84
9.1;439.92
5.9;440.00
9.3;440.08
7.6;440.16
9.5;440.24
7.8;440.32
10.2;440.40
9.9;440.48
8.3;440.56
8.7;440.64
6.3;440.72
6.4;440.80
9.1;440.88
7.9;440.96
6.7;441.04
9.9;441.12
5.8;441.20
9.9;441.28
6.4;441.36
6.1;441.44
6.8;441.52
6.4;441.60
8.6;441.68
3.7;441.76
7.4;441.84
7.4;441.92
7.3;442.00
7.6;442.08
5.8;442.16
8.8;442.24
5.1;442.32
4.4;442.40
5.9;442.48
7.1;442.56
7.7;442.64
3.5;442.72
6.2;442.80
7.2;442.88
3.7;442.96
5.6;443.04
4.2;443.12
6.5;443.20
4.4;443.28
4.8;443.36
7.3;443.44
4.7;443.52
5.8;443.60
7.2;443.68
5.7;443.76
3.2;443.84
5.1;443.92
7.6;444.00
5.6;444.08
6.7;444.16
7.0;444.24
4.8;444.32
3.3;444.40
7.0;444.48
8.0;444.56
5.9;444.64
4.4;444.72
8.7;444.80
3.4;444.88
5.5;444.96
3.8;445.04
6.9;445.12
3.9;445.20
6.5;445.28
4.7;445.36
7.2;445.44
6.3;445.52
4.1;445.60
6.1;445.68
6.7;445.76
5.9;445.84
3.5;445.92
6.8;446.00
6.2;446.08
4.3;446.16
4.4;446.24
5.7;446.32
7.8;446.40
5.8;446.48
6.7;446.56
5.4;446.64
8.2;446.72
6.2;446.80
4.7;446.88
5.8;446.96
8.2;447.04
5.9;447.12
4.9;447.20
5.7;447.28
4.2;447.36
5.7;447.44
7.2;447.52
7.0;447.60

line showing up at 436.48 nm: C IV 1549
